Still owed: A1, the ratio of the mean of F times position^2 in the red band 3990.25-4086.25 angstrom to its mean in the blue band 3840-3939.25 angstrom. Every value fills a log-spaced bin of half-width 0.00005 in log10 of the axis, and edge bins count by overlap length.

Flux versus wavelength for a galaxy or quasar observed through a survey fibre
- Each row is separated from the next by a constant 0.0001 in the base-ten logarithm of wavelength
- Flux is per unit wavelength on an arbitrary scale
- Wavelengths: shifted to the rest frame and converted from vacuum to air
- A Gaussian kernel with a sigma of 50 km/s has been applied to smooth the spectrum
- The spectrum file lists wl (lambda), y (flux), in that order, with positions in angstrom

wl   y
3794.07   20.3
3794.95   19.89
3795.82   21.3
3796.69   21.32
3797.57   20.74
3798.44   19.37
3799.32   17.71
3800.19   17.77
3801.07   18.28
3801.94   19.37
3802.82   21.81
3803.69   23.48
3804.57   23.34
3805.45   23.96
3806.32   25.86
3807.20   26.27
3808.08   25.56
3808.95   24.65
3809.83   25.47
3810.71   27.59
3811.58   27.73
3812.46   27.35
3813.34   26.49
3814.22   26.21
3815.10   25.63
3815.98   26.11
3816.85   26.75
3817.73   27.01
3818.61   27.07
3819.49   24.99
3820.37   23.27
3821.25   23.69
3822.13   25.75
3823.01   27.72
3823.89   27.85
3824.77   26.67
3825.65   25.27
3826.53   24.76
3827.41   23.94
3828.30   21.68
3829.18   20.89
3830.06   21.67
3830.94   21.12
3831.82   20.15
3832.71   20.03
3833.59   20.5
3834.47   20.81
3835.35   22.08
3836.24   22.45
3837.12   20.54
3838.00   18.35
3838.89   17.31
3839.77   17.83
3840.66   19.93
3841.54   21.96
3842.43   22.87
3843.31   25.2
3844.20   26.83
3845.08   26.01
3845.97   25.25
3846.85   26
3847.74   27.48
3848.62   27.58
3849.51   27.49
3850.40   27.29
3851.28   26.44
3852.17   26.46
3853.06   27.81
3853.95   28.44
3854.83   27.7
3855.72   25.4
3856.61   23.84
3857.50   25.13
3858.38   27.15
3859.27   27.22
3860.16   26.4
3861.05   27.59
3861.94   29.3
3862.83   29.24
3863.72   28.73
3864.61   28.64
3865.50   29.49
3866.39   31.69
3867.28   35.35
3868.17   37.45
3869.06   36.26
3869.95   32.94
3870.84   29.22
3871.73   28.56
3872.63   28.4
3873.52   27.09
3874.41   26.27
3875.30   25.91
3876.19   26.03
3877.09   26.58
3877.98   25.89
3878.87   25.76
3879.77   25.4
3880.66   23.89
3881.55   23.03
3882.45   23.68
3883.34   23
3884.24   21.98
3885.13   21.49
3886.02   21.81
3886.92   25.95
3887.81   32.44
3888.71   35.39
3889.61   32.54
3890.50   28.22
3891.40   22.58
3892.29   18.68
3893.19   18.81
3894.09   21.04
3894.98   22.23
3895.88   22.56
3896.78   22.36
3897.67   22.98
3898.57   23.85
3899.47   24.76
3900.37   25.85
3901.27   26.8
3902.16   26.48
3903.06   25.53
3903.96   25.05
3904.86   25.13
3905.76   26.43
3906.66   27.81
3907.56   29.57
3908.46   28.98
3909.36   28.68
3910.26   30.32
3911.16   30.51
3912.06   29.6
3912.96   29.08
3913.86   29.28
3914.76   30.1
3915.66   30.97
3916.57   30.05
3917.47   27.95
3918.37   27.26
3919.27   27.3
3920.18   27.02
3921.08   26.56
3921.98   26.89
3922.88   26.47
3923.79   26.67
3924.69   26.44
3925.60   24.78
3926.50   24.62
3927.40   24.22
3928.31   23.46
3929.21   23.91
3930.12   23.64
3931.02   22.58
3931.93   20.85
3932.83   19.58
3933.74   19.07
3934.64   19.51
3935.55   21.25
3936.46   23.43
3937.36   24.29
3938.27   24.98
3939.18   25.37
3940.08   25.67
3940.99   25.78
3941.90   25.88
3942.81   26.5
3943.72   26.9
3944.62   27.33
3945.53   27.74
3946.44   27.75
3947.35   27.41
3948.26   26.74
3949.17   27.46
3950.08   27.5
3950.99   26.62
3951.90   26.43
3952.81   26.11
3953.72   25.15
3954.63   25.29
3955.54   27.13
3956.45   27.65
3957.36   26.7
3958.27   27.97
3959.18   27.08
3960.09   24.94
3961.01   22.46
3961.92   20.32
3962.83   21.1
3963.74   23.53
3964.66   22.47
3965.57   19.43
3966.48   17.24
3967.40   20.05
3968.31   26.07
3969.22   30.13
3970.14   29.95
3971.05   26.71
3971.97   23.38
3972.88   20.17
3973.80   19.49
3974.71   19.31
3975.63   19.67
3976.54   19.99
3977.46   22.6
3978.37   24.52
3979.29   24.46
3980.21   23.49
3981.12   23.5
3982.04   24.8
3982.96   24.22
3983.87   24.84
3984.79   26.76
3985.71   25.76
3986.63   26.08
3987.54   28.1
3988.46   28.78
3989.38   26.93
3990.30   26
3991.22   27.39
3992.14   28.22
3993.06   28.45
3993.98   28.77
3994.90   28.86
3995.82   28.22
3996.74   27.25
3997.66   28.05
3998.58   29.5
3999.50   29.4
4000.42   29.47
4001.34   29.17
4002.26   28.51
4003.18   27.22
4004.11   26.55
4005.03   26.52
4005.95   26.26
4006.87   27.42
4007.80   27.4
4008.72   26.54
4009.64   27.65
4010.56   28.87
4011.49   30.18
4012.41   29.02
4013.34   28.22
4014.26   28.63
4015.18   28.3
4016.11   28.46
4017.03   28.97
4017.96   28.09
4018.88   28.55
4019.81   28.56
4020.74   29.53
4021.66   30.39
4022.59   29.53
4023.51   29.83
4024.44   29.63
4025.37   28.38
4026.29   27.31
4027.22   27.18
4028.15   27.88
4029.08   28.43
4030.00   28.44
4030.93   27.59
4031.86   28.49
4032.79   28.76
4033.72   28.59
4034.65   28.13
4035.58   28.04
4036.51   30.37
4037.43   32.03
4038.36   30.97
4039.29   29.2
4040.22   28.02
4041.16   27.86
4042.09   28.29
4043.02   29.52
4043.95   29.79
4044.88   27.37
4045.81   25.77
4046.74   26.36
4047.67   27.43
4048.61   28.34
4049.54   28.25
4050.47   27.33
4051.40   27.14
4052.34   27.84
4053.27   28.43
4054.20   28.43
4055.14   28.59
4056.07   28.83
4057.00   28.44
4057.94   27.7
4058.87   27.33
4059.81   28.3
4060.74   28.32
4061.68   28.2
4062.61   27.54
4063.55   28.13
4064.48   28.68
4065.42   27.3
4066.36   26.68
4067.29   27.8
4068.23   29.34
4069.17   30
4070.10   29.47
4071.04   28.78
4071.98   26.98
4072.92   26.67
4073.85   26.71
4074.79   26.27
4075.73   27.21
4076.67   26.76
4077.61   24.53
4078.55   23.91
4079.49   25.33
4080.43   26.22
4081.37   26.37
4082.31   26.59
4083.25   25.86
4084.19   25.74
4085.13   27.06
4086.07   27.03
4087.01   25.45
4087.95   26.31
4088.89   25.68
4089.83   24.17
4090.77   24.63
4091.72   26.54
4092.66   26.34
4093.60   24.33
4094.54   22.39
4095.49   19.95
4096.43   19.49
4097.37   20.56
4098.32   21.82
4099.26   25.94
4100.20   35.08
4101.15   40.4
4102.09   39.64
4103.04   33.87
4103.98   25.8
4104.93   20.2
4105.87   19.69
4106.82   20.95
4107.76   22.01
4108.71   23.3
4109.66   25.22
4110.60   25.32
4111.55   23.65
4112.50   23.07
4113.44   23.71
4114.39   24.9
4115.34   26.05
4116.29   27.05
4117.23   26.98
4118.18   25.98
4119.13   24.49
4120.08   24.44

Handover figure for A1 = 1.15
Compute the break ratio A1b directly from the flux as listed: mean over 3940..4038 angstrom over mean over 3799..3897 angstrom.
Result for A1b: 1.05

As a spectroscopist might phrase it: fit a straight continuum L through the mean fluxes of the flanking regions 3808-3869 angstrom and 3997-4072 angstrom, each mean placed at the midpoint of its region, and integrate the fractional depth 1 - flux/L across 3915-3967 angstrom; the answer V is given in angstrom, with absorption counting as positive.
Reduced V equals 3.68 angstrom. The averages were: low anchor 25.5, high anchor 28.4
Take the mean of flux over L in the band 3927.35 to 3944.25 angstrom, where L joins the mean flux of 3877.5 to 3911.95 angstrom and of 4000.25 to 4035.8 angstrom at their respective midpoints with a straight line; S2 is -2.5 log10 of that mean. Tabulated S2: 0.13 mag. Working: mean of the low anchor 25.5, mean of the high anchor 28.3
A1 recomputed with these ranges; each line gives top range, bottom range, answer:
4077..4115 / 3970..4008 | 1.03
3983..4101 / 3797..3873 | 1.21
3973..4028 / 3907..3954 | 1.07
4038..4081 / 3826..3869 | 1.22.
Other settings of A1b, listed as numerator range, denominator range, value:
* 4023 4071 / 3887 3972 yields 1.11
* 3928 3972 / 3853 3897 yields 0.92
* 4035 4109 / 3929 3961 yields 1.08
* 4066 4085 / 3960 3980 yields 1.19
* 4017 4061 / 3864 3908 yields 1.07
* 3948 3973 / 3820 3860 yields 1.03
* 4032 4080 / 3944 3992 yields 1.12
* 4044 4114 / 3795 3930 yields 1.04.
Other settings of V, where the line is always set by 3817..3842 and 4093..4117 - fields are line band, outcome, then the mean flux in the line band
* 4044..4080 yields -3.72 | 27.6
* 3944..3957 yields -1.62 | 26.9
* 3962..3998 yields -0.73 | 24.7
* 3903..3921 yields -3.69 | 28.3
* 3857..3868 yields -2.85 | 29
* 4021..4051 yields -4.63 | 28.6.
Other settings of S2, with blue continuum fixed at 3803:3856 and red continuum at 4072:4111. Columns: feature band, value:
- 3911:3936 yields -0.03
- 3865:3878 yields -0.21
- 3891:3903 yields 0.08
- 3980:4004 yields -0.08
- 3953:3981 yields 0.07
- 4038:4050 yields -0.11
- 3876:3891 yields -0.05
